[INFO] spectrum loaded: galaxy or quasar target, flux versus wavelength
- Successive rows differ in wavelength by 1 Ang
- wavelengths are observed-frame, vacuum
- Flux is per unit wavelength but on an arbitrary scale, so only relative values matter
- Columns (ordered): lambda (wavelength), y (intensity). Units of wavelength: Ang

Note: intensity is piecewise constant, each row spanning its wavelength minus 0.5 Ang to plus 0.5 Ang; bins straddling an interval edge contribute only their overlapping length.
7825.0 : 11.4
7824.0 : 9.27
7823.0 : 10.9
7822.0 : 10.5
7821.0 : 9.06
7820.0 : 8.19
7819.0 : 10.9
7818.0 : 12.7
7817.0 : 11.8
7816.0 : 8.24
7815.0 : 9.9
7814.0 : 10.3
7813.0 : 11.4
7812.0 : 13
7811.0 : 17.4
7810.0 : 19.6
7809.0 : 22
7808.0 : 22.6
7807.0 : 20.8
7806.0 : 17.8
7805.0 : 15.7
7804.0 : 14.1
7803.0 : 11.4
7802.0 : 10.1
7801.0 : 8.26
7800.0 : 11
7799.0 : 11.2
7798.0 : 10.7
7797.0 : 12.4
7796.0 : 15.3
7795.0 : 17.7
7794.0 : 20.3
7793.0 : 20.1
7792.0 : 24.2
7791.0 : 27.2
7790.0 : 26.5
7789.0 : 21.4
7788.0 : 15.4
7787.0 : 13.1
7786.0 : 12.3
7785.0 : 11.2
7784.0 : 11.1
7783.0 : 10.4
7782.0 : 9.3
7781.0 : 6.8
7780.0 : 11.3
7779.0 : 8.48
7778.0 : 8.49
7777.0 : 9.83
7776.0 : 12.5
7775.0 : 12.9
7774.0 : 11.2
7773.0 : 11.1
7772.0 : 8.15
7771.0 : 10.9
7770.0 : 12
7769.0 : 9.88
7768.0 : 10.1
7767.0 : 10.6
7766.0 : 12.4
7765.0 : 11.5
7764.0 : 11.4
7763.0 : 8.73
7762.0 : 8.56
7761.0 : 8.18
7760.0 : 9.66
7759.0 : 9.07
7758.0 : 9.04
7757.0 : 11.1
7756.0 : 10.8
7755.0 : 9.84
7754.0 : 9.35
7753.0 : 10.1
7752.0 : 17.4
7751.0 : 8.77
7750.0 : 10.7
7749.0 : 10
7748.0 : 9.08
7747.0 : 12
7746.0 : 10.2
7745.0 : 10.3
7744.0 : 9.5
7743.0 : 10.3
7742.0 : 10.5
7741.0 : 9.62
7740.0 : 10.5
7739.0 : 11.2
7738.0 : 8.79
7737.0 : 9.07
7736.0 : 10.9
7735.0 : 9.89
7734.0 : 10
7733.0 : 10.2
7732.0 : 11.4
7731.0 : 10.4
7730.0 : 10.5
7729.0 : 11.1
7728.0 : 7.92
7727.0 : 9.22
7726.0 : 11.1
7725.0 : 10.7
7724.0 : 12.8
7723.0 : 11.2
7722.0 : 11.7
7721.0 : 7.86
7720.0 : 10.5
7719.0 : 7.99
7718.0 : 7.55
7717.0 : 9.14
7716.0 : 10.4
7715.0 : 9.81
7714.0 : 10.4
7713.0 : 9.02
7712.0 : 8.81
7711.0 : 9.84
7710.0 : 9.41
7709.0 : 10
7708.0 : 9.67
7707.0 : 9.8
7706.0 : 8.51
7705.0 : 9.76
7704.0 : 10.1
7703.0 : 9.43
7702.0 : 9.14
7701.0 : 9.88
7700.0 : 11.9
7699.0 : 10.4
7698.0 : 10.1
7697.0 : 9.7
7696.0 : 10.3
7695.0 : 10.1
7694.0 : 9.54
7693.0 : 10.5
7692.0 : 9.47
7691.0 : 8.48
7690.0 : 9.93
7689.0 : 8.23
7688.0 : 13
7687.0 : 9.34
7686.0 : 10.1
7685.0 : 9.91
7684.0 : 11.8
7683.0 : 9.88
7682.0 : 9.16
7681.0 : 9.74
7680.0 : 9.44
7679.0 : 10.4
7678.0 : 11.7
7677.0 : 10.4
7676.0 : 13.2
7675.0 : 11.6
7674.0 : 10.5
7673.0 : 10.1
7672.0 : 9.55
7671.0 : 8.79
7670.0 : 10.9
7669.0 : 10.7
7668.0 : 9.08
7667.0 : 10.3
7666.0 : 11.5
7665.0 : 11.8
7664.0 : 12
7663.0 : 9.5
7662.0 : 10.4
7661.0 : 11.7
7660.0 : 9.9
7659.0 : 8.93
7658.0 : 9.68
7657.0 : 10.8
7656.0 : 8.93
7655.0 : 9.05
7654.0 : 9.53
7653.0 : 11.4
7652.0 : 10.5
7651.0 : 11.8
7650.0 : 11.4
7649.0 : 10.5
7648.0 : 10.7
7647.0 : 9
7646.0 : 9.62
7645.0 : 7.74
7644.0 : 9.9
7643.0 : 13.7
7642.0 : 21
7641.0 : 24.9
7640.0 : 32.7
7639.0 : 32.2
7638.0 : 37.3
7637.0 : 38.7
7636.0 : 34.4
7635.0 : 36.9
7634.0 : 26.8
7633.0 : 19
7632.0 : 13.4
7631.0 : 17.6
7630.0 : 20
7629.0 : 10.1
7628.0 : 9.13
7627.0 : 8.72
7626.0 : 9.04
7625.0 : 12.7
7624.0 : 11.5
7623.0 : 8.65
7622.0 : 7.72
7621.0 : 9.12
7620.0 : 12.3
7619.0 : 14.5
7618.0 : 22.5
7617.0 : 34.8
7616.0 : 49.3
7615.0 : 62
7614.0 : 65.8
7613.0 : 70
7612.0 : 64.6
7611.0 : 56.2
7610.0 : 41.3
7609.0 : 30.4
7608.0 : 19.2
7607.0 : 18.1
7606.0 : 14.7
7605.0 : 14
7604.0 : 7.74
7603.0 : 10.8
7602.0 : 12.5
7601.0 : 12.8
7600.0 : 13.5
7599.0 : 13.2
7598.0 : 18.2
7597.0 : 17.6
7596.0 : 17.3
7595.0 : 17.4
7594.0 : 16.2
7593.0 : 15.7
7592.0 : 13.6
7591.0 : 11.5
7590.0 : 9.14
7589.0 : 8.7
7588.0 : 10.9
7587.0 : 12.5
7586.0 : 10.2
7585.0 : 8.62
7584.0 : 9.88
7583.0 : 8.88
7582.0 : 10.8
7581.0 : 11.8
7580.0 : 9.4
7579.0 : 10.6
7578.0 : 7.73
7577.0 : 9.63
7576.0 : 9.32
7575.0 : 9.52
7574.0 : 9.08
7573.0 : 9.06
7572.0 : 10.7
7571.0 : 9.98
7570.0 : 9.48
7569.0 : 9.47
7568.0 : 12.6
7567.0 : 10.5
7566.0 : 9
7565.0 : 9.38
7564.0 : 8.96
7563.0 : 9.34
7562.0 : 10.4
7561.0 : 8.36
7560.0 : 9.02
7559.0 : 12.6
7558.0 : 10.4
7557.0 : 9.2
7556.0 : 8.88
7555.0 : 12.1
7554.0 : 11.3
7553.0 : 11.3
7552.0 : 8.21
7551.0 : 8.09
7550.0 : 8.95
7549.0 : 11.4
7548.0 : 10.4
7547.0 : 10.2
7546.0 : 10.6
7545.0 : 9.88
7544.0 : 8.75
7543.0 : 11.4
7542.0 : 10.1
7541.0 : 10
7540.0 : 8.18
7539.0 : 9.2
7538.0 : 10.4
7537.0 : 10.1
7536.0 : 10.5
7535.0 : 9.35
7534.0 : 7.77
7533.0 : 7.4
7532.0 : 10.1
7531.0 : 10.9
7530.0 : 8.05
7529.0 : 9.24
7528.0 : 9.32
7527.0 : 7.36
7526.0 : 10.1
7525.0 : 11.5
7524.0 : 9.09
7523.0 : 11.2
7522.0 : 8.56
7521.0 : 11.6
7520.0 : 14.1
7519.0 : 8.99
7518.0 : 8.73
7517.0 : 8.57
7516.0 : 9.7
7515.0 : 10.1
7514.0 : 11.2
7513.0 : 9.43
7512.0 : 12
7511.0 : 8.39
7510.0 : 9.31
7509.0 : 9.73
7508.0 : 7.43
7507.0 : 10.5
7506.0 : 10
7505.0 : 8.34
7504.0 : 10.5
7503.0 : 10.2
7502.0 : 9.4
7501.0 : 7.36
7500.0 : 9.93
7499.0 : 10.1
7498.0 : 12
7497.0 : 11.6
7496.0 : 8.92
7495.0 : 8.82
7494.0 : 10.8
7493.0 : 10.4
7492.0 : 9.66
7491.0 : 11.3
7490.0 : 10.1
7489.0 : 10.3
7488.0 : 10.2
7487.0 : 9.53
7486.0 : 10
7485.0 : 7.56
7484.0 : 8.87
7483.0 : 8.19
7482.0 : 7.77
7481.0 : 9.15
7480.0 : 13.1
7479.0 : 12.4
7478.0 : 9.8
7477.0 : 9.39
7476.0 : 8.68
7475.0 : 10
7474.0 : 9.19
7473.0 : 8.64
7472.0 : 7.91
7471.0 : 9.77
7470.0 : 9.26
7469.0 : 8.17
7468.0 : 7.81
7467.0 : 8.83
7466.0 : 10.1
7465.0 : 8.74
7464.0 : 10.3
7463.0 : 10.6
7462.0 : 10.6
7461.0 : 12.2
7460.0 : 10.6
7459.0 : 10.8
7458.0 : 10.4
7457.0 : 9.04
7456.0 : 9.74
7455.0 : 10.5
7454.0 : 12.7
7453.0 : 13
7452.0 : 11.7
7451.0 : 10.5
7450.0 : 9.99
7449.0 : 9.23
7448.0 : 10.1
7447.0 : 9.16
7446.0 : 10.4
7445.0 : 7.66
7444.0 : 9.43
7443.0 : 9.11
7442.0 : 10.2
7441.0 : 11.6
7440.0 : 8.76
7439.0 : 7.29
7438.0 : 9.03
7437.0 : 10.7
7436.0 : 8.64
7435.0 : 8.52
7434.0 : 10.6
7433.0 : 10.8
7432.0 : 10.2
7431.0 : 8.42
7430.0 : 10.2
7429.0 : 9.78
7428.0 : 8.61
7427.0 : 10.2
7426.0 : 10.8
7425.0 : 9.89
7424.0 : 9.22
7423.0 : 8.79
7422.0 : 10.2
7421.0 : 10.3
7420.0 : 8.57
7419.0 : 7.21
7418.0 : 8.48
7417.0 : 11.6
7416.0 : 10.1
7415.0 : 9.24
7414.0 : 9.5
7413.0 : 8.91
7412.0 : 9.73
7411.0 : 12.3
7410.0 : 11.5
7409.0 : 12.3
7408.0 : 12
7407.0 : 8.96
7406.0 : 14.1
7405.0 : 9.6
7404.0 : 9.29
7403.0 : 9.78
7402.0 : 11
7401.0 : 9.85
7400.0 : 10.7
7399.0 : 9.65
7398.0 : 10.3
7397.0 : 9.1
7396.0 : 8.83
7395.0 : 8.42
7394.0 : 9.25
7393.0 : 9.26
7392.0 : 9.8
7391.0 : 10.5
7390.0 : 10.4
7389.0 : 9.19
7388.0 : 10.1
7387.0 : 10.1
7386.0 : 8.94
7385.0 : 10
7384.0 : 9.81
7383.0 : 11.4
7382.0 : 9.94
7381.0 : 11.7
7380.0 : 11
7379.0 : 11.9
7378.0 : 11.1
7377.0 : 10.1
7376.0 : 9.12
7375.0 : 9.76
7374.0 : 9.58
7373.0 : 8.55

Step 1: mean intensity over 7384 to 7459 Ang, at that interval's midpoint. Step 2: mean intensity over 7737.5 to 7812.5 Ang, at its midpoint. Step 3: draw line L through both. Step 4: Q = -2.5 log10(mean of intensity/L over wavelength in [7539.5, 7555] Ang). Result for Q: 0.09 mag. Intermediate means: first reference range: 9.92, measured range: 9.99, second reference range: 12.6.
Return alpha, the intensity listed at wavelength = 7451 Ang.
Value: 10.5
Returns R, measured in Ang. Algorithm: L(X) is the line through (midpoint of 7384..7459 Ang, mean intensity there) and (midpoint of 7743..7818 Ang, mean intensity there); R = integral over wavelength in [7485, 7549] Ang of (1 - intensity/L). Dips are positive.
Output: 5.0 Ang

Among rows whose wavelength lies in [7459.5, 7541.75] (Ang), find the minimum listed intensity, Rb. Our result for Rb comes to 7.36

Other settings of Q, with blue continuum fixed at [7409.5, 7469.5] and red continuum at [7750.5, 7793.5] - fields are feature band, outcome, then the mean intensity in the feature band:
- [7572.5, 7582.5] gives 0.12 mag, 9.69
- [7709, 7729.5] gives 0.20 mag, 9.83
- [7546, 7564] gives 0.07 mag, 10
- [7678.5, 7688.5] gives 0.13 mag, 10.3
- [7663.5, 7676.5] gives 0.07 mag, 10.8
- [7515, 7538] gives 0.08 mag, 9.67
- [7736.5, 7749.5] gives 0.18 mag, 10.1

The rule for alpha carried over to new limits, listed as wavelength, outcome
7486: 10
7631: 17.6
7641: 24.9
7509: 9.73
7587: 12.5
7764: 11.4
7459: 10.8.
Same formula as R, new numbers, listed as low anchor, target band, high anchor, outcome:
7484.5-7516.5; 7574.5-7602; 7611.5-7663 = 7.65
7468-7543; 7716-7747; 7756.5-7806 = 5.03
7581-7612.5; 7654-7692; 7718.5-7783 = 9.97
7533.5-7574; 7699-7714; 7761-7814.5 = 3.14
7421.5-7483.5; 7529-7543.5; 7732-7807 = 1.18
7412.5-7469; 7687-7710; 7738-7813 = 4.03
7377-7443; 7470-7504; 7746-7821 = 2.54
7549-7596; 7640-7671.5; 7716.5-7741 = -3.78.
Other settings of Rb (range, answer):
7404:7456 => 7.21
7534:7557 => 7.77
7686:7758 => 7.55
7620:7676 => 7.72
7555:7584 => 7.73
